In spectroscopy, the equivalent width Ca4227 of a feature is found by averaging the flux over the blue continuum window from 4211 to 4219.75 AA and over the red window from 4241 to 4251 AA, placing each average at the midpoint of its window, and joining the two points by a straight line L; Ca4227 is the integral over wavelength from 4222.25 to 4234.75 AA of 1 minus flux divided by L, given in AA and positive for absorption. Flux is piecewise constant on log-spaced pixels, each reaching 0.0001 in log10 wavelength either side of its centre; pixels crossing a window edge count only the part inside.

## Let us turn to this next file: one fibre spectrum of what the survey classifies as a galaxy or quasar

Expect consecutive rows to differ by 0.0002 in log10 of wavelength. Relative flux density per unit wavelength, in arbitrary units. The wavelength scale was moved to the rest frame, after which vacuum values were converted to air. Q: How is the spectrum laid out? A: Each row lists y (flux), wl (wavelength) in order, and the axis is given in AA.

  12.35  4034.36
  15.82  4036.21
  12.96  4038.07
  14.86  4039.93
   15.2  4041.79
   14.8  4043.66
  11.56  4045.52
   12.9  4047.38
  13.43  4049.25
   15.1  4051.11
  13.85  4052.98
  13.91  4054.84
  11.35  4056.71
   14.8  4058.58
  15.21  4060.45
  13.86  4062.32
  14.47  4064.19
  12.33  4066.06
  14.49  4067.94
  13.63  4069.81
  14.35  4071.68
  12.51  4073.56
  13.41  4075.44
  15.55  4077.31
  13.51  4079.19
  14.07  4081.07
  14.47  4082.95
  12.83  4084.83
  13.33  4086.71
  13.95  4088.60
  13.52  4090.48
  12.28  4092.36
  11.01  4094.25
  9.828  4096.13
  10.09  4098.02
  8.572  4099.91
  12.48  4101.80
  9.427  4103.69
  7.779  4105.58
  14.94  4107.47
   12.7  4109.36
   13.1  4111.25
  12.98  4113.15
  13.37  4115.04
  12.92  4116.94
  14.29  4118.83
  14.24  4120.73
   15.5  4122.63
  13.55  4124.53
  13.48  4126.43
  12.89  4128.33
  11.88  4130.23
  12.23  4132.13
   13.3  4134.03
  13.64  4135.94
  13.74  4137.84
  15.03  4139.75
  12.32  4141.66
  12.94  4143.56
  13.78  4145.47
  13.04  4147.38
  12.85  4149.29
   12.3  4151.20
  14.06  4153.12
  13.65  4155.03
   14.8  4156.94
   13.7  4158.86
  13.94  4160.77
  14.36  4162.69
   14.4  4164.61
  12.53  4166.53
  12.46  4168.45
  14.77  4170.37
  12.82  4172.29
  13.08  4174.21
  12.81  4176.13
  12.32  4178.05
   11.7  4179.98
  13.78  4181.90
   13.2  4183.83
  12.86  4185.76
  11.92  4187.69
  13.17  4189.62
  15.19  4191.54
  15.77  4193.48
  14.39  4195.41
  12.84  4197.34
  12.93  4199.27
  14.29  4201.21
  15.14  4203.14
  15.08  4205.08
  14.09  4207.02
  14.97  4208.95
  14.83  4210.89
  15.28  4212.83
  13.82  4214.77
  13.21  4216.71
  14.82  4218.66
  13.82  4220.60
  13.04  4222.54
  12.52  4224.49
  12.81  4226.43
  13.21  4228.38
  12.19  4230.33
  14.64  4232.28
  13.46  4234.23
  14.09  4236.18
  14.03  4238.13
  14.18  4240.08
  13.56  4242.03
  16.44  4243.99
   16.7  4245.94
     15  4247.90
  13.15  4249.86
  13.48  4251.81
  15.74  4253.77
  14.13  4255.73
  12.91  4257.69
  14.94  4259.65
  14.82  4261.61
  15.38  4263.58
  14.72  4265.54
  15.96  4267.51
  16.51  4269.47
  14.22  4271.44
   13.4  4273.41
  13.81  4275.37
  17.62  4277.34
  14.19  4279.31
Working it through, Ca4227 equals 1.3 AA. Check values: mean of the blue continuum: 14.3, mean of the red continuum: 14.9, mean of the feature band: 13.1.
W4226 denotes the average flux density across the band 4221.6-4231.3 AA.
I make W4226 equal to 12.7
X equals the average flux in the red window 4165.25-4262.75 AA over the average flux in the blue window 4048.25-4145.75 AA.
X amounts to 1.1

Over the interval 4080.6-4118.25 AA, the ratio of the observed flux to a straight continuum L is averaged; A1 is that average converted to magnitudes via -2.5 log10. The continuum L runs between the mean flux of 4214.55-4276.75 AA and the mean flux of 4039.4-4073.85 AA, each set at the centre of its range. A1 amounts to 0.15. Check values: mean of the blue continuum 13.8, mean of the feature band 12.2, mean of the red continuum 14.2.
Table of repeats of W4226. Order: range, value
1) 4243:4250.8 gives 15.3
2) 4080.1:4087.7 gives 13.7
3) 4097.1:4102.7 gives 10.4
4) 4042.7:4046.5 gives 13.2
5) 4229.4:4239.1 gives 13.7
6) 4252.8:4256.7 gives 14.9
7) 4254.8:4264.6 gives 14.4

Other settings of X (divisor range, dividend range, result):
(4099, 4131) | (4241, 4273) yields 1.18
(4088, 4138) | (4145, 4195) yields 1.08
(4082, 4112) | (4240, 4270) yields 1.25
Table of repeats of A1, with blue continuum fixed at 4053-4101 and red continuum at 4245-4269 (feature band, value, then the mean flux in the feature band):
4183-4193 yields 0.06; 13.4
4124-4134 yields 0.06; 12.8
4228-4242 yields 0.07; 13.7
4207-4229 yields 0.04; 13.9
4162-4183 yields 0.07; 13.2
